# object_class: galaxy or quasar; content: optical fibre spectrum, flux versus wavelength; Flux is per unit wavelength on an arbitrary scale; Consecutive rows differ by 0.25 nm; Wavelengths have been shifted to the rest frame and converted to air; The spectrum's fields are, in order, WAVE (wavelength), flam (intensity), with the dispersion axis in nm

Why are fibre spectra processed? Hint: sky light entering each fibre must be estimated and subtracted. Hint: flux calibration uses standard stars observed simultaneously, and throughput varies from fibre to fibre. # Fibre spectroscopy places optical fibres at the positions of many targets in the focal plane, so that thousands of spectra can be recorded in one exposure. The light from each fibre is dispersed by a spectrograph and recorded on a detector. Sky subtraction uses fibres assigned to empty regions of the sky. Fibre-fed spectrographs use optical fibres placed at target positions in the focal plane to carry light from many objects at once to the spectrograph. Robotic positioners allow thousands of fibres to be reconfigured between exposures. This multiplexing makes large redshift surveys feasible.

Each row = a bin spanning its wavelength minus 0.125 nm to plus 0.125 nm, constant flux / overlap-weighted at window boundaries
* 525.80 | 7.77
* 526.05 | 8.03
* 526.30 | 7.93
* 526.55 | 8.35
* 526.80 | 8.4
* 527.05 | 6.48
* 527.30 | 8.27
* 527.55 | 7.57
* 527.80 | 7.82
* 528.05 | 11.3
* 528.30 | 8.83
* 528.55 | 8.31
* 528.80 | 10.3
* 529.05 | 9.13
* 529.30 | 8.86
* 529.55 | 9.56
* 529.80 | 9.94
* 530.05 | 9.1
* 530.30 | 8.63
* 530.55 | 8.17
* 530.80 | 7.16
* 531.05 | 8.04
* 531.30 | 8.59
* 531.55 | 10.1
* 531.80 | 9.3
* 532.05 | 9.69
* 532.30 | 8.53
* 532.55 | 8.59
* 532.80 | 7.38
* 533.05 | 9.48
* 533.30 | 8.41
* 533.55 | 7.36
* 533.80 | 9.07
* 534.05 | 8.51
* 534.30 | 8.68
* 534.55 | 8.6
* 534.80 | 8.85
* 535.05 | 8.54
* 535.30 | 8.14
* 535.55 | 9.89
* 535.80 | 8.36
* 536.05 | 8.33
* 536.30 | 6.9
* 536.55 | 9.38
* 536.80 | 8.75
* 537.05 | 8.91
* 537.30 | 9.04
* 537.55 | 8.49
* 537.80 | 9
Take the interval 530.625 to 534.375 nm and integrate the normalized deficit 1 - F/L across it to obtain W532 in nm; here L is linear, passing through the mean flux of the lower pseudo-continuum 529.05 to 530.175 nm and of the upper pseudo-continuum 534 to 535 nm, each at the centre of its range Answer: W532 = 0.15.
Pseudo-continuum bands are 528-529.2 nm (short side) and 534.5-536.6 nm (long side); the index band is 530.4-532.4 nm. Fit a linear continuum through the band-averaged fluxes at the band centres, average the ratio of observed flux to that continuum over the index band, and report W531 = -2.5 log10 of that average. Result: 0.05 mag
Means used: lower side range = 9.45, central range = 8.7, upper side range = 8.52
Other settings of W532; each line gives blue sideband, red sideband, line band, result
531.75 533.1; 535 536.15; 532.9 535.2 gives 0.03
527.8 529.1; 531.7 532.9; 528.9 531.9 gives 0.06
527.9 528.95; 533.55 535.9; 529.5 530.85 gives 0.08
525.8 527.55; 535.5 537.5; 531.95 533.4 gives -0.06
